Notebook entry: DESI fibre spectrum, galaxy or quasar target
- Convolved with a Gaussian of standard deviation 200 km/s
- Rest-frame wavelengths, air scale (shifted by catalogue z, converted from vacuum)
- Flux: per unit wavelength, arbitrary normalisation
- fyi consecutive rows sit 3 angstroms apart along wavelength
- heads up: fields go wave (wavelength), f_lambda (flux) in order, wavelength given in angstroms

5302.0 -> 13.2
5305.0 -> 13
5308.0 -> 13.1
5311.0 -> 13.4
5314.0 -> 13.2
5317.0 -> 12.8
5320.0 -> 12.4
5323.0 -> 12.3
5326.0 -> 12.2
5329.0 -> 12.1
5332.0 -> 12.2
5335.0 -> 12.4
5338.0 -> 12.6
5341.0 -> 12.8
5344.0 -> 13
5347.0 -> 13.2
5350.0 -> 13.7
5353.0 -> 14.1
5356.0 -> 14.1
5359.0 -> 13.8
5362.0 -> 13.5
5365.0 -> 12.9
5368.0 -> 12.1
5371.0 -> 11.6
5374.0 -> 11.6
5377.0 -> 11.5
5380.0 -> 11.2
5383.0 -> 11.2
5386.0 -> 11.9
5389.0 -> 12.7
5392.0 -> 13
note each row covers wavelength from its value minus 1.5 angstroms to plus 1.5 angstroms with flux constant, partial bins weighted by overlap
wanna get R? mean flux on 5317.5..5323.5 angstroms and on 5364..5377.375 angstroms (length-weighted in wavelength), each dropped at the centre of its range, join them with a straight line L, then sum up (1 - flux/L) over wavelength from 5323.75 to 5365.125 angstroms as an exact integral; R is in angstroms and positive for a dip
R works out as -2.9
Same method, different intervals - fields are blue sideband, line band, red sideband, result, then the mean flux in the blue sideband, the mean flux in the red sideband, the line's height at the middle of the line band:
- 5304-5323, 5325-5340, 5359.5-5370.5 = 0.66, 12.9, 12.8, 12.9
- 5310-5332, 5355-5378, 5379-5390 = -1.25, 12.6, 11.7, 12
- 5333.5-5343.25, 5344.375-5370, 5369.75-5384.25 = -2.82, 12.6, 11.4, 12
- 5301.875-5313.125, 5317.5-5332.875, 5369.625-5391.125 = 0.65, 13.2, 11.7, 12.8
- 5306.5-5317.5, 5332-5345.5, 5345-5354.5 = 0.85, 13.2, 13.6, 13.5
